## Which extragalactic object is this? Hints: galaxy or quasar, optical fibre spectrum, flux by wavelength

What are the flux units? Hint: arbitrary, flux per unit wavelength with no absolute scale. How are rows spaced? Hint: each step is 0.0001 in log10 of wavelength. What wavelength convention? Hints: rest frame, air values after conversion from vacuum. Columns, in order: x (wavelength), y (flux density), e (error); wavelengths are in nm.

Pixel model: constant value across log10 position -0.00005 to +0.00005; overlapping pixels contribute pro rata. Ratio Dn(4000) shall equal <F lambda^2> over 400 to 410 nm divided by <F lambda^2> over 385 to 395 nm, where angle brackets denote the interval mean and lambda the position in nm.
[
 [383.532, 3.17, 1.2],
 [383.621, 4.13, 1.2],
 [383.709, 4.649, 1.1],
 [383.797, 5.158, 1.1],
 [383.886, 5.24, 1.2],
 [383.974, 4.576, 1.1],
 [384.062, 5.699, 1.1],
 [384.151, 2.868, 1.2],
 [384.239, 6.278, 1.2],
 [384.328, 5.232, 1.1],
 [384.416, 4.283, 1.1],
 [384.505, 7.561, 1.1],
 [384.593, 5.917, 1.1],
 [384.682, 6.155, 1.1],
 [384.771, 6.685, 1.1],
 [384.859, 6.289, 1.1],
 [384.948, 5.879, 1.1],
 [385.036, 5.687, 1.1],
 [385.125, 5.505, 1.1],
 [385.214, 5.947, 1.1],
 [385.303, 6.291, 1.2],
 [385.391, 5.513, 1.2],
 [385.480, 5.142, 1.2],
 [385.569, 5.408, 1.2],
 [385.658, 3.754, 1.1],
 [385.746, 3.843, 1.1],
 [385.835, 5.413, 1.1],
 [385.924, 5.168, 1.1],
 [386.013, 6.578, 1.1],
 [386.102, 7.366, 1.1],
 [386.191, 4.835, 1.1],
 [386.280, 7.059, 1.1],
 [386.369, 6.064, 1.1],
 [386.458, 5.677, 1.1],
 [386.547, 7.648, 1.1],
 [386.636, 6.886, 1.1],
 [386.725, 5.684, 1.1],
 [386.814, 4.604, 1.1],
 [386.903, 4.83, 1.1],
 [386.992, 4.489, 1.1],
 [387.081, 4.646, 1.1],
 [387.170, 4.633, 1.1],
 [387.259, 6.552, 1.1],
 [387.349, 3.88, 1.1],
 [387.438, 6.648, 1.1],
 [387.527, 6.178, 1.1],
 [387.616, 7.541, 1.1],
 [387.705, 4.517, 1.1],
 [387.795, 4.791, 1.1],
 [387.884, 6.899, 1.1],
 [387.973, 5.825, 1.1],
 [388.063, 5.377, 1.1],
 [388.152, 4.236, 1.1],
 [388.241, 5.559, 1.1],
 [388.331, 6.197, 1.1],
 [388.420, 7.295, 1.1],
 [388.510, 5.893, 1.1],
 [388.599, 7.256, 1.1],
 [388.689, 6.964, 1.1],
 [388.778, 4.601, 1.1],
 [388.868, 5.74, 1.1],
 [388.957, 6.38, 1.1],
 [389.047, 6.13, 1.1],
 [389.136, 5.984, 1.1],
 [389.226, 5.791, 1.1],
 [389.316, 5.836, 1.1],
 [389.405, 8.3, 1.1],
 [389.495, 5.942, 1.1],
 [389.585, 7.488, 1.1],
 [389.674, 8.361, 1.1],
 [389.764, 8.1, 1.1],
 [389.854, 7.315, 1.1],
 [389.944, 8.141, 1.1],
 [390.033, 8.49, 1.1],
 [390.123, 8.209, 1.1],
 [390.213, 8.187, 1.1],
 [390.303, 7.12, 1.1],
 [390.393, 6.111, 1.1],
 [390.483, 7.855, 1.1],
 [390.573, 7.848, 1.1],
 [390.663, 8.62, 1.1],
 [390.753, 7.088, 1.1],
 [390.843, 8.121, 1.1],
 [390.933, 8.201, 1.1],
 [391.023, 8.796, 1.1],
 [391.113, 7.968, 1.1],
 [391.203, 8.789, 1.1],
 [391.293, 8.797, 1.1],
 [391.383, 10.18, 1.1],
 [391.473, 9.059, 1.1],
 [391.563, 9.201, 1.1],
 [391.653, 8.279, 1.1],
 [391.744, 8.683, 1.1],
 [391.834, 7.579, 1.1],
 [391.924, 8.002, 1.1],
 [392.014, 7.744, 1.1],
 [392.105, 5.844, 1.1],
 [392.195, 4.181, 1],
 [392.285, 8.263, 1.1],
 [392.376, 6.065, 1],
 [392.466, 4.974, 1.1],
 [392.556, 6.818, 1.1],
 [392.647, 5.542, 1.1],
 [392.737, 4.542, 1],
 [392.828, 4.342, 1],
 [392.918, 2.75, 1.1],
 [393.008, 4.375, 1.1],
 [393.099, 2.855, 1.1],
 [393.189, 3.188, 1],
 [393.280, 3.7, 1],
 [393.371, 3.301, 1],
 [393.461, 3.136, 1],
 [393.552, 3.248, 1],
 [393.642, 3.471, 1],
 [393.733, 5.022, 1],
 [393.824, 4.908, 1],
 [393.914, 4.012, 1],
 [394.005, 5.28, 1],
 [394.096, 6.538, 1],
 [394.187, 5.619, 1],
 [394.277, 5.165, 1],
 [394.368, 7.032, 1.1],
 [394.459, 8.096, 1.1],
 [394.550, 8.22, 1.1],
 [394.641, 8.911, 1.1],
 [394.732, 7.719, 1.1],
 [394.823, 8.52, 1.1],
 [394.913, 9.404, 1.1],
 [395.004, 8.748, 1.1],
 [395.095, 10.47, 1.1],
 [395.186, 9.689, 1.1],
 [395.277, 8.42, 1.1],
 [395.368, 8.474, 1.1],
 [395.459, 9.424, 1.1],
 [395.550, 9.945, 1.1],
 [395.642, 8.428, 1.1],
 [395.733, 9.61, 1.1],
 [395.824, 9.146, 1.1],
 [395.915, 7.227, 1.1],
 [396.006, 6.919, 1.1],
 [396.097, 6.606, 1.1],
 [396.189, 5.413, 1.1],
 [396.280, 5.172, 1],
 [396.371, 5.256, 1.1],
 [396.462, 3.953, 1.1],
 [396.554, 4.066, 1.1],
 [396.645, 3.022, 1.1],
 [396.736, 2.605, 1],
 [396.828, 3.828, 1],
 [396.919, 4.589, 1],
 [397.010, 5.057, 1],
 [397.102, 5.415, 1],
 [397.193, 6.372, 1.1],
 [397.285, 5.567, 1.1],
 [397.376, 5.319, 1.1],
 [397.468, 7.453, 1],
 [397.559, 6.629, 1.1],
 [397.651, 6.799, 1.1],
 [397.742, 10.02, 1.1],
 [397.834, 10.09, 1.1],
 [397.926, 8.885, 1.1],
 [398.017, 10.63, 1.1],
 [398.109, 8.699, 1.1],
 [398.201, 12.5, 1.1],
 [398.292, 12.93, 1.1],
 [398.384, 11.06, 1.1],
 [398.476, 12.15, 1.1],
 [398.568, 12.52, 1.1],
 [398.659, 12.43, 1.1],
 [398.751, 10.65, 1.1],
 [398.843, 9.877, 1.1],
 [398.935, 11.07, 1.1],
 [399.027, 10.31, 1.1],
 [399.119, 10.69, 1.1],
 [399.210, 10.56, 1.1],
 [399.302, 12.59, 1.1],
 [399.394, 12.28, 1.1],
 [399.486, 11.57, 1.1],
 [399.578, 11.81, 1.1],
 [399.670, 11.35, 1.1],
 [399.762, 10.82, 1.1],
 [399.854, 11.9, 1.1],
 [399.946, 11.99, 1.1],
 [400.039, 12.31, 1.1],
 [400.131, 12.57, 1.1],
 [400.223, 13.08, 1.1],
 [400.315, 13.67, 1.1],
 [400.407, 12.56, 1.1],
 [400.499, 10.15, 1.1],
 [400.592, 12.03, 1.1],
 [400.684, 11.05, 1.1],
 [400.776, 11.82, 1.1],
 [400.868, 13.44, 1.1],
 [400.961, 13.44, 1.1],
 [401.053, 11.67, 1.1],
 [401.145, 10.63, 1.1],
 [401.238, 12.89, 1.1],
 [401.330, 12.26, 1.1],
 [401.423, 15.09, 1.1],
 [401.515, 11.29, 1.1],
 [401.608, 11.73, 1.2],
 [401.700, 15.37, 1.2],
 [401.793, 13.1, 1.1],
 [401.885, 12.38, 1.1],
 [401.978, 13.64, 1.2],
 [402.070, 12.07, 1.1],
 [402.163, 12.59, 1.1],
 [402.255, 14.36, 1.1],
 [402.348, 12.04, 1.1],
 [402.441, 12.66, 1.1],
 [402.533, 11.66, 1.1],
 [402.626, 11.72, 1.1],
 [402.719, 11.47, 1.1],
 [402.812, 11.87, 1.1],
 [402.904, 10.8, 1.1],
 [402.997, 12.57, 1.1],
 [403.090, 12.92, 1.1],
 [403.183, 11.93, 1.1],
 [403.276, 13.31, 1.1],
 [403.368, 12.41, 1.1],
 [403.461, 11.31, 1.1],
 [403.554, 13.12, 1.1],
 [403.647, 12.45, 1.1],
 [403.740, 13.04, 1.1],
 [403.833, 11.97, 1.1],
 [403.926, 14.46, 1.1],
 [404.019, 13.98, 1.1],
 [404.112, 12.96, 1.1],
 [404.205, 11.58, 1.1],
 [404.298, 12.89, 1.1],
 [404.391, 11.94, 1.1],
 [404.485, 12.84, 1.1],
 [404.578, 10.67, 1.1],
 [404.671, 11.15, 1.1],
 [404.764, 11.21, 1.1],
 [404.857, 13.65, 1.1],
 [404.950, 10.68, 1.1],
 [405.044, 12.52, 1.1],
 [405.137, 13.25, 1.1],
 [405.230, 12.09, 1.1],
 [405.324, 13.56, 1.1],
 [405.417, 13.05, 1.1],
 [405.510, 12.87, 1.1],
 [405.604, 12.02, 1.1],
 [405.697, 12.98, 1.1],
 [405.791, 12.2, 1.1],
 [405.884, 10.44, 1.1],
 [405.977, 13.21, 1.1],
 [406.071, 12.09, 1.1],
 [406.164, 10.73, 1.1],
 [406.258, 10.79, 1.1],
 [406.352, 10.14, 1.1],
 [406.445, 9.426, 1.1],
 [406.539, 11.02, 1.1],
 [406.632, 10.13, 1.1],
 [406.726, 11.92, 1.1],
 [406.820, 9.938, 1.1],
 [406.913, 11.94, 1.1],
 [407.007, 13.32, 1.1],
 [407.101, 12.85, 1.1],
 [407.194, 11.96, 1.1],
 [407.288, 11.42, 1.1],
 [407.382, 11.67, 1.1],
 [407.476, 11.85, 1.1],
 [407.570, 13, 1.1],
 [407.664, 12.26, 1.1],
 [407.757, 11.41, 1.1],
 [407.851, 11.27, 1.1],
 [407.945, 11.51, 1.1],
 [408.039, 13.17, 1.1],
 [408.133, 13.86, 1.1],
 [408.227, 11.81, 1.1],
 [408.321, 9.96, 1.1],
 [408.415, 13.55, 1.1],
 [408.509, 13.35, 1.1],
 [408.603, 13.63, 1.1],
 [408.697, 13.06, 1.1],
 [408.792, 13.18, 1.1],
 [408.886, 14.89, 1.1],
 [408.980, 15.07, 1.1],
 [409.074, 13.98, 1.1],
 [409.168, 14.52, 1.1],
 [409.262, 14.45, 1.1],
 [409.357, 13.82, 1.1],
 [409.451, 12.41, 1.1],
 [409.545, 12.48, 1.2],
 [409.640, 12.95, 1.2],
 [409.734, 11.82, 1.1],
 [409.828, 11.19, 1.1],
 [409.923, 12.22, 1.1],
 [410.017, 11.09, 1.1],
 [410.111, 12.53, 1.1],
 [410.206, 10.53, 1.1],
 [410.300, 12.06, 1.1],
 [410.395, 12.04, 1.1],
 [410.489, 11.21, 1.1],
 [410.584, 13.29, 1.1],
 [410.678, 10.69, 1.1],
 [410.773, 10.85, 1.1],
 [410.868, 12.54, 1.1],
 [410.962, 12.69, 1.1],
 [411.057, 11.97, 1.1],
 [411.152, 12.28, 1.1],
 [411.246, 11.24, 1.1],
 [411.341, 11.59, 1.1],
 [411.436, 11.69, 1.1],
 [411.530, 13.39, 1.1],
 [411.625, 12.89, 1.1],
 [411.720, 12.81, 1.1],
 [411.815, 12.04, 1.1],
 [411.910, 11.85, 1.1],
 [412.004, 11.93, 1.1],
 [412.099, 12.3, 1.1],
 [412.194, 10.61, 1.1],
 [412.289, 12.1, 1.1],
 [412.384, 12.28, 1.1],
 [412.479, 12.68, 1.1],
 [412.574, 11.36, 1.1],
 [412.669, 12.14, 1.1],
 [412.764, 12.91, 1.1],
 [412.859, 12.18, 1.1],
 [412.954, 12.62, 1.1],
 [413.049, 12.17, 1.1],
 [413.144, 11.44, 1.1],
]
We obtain 2.12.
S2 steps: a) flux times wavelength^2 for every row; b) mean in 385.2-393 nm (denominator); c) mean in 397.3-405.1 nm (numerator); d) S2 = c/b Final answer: 1.9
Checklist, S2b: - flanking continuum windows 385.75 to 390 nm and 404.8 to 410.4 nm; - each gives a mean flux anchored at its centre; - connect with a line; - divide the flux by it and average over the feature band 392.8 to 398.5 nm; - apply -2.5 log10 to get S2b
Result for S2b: 0.26 mag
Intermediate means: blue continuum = 6.1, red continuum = 12.3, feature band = 6.74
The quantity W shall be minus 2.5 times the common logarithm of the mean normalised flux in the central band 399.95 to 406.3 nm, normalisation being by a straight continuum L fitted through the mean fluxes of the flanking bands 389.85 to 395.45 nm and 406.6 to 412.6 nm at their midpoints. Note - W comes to -0.21 mag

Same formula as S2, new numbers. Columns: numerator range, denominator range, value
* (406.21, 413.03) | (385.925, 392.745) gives 2.00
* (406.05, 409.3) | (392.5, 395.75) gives 2.07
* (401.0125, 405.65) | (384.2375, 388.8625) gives 2.36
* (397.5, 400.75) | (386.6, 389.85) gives 1.96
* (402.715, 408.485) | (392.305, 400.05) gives 1.66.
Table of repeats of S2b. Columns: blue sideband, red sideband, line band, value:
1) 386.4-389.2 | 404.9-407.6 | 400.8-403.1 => -0.20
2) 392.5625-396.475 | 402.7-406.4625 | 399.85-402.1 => -0.23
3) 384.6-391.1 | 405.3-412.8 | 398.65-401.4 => -0.21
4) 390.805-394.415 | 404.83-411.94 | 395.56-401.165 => -0.12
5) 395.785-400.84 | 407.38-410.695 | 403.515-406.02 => -0.11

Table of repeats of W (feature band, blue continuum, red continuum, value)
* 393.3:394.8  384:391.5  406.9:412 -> 0.41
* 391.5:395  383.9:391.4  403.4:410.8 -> 0.32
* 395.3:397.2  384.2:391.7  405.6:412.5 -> 0.36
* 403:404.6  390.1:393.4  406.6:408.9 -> -0.16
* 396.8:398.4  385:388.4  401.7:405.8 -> 0.27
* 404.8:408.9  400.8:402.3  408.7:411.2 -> 0.05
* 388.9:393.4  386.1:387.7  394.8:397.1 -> -0.10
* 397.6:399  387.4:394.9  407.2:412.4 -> -0.21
